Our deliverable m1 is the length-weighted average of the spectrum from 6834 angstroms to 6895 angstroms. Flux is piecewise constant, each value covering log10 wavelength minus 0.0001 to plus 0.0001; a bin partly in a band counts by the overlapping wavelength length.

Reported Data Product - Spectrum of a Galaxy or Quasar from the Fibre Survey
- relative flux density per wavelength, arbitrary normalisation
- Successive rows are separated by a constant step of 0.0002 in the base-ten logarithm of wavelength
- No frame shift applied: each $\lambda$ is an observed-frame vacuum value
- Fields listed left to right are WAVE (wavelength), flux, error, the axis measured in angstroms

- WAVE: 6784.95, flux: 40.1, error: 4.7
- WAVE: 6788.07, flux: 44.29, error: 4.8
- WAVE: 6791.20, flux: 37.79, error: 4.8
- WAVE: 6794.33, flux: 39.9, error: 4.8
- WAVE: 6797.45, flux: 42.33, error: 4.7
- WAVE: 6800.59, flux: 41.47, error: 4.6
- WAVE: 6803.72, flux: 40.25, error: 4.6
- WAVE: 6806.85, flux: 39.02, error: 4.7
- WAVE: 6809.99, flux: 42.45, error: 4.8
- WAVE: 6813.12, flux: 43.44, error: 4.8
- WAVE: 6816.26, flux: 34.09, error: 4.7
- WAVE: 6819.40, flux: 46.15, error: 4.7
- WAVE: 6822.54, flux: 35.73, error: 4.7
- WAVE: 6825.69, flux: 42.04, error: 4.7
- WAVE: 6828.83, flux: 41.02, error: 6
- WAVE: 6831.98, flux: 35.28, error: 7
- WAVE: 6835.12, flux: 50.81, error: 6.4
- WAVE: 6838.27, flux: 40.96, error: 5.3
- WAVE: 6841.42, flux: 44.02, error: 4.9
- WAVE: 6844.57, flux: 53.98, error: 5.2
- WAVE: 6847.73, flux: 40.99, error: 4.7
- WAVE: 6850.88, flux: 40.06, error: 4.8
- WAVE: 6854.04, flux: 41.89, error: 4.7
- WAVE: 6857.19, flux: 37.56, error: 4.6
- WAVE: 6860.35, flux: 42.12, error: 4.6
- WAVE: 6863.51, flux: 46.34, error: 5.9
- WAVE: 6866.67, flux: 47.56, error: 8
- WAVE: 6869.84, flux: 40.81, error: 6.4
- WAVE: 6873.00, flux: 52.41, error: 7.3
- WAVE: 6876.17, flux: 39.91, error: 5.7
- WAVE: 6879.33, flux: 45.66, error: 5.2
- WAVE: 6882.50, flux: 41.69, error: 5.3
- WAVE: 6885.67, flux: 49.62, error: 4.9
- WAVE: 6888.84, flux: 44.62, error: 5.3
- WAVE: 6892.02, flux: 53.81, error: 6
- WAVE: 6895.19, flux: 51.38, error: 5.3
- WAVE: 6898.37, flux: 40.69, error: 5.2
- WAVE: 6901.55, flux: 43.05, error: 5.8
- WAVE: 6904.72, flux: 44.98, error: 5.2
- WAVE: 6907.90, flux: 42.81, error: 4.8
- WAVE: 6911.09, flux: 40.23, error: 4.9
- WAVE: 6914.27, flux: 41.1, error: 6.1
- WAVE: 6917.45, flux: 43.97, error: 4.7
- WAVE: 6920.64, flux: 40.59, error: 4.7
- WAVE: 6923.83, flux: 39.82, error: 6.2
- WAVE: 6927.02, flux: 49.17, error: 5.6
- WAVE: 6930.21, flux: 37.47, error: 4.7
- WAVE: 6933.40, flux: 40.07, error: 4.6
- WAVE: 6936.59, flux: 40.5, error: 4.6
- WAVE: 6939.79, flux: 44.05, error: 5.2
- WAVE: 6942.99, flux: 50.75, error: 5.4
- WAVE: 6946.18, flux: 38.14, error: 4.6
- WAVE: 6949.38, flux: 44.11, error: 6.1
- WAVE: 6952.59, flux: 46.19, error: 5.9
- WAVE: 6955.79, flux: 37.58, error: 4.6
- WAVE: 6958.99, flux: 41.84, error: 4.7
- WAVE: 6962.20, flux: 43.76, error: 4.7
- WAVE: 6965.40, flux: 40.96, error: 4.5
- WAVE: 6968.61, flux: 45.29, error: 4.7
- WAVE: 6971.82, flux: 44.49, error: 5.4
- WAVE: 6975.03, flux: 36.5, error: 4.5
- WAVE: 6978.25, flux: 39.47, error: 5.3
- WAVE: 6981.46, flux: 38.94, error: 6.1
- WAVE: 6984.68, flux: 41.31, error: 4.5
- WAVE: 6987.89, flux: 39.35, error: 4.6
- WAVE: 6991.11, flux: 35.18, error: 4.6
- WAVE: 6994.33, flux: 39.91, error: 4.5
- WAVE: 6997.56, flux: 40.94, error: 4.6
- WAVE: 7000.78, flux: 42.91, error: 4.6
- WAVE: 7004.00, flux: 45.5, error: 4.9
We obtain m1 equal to 45.1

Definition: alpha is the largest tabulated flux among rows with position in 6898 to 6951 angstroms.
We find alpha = 50.75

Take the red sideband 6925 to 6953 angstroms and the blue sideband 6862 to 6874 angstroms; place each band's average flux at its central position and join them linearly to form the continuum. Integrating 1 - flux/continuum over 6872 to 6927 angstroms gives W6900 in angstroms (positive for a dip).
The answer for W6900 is 0.6 angstroms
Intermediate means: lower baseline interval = 46.5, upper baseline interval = 43.2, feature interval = 44.5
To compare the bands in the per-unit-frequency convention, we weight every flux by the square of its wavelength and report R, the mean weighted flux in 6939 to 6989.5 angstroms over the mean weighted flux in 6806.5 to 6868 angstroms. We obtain 1.03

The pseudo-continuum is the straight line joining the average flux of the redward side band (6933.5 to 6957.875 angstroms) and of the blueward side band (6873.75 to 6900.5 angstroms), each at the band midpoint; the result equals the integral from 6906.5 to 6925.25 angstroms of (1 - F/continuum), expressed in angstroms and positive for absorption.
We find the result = 1.3 angstroms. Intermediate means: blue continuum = 46.1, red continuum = 42.8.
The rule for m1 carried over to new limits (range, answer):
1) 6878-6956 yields 43.8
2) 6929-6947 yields 42.1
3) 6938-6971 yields 43.3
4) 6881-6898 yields 47.7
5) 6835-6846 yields 46.9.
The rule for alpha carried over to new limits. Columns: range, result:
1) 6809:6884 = 53.98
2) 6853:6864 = 46.34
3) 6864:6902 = 53.81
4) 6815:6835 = 46.15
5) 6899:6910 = 44.98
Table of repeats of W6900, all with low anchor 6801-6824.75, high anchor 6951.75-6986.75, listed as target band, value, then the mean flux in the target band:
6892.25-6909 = -1.8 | 45.4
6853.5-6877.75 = -1.8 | 43.7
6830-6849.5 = -1.8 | 44.2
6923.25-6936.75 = -0.2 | 41.6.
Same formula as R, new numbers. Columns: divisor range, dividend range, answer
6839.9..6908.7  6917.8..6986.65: 0.96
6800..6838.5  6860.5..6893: 1.14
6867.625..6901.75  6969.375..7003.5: 0.90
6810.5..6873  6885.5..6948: 1.05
